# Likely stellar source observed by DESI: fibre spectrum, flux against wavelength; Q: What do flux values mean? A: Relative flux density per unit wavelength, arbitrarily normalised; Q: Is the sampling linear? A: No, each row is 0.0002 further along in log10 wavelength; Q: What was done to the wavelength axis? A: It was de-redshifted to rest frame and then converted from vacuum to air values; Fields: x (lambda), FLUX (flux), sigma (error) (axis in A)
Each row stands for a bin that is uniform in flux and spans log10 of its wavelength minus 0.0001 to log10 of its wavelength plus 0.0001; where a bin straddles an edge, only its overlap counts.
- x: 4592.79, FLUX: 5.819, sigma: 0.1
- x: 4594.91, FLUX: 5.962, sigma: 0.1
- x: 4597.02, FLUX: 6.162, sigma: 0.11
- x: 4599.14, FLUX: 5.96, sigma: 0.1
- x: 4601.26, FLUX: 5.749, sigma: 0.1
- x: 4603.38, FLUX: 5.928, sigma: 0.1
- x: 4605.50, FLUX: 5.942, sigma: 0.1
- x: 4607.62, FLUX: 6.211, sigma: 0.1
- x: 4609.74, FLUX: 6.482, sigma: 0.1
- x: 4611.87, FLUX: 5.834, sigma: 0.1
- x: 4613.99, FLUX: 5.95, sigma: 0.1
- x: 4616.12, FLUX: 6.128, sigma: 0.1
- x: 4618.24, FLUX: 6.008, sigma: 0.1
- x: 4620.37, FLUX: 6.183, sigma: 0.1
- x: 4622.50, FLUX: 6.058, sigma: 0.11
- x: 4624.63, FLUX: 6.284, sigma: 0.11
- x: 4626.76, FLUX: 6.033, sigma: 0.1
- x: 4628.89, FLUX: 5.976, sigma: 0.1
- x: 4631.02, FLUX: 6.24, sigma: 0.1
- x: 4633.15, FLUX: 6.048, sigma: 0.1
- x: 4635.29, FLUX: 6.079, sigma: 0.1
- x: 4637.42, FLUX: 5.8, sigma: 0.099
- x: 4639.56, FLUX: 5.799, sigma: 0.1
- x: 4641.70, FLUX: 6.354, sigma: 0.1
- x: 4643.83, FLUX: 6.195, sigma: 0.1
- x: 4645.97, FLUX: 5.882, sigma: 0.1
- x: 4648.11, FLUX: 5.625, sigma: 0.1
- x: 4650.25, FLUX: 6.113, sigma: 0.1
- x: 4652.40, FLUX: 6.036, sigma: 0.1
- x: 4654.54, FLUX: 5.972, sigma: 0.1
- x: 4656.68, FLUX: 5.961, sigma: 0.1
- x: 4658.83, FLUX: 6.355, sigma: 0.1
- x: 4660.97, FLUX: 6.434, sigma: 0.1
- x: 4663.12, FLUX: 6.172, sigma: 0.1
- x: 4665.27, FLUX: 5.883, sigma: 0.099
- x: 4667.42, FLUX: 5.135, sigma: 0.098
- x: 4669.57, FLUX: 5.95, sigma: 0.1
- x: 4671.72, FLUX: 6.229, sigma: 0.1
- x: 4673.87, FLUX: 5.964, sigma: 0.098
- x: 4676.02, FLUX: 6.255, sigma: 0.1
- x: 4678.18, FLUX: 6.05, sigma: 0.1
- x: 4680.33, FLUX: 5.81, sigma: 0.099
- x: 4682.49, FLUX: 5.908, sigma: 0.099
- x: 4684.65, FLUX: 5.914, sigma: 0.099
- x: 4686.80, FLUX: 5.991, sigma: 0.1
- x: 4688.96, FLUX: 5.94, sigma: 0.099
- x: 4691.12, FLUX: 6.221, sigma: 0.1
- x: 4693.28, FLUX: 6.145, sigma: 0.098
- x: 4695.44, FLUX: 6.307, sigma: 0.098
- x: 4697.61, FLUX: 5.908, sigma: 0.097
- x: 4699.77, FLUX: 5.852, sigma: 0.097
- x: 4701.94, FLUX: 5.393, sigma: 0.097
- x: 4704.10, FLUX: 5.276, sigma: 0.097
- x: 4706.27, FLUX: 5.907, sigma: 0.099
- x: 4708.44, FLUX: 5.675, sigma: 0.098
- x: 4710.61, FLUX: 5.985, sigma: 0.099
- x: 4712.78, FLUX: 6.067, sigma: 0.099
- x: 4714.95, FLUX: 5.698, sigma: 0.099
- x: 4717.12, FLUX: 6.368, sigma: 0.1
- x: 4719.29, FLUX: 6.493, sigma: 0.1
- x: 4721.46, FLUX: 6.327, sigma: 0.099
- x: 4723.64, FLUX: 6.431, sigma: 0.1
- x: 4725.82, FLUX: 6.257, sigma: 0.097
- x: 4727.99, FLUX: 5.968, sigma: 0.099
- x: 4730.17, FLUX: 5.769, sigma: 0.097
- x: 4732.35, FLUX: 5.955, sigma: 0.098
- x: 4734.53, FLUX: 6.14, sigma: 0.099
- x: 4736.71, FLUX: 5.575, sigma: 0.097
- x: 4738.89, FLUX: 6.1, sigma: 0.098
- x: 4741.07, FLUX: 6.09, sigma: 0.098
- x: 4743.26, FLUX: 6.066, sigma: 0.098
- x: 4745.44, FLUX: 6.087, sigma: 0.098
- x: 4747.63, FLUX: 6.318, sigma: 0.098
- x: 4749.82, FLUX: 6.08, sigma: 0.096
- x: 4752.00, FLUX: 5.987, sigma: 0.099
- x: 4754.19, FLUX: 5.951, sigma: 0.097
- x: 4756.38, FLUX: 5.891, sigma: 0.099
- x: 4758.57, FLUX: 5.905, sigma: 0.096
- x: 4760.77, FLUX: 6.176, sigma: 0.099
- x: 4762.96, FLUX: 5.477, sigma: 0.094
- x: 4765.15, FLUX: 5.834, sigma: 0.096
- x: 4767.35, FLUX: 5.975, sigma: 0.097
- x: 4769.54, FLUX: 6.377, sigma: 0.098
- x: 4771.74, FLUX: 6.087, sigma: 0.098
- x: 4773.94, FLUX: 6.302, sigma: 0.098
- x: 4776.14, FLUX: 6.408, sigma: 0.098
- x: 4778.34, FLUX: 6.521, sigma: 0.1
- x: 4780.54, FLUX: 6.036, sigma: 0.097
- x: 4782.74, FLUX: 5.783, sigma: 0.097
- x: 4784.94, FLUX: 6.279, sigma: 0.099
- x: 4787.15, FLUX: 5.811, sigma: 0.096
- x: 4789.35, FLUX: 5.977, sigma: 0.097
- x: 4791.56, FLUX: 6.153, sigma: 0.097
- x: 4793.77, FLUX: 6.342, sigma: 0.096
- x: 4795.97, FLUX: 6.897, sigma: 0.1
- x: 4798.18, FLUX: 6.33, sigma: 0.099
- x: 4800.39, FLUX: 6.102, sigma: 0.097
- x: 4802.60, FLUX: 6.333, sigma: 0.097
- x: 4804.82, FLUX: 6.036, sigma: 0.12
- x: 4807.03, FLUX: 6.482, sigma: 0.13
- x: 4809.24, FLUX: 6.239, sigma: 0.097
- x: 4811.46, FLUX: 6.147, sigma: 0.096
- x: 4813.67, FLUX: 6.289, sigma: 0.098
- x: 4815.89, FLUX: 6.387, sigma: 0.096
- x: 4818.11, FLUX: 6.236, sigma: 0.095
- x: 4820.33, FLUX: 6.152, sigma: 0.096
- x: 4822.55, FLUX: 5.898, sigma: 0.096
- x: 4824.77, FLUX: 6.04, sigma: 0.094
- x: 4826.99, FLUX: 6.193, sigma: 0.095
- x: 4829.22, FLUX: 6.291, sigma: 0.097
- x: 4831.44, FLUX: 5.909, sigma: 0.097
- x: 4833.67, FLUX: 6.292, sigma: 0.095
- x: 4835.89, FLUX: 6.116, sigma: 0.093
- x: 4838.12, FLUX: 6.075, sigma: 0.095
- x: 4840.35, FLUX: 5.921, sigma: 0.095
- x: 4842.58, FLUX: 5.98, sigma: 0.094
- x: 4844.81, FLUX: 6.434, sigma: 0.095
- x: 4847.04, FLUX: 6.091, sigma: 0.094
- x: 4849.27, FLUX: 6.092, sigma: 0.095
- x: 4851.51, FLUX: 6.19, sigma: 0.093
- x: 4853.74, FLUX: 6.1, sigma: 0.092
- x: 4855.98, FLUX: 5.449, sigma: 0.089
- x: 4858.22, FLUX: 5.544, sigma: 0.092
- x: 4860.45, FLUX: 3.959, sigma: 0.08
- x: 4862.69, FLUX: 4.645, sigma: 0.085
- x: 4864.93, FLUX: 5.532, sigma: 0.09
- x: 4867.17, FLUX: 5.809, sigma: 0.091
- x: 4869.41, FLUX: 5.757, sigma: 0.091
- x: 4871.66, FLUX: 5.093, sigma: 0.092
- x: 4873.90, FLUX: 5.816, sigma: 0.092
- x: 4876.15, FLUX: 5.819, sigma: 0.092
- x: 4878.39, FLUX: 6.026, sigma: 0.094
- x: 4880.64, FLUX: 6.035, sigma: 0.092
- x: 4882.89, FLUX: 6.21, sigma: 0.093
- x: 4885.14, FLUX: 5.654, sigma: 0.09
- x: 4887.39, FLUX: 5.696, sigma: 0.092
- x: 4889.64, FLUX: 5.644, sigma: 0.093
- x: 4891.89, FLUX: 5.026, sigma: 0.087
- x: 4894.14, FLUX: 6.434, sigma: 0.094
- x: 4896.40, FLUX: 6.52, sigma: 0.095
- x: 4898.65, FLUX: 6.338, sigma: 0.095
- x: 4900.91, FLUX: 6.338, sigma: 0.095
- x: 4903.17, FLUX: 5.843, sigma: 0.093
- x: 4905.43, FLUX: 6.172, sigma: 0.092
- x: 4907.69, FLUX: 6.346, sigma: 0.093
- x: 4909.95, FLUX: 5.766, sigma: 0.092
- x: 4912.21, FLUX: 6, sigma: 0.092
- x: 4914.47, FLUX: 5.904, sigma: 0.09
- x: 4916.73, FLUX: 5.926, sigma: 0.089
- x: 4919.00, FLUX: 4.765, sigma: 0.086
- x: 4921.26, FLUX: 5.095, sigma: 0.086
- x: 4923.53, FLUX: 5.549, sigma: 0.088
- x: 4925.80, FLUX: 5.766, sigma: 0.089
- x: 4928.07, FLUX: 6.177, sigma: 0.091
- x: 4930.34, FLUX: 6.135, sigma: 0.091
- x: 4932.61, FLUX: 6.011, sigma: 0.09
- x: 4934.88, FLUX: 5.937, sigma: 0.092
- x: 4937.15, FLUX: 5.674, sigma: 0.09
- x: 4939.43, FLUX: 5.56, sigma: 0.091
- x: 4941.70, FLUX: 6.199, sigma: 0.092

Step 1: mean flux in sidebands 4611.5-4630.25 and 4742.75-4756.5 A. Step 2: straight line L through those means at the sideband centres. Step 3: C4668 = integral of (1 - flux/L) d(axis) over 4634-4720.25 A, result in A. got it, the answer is 1.2 A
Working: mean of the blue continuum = 6.06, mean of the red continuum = 6.07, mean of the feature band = 5.98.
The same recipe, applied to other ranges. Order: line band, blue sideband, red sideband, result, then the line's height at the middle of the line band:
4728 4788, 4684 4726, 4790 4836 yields 0.8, 6.12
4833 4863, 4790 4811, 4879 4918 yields 1.7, 6.15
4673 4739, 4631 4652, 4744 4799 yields 0.8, 6.06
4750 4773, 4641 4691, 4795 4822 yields 0.8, 6.2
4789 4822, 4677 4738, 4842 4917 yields -2.1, 5.89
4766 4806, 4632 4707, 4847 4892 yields -3.0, 5.77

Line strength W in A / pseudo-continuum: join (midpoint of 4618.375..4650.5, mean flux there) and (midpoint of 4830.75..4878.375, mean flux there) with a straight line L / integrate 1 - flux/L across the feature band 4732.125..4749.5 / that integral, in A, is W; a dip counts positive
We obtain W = -0.4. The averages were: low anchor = 6.04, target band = 6.05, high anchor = 5.75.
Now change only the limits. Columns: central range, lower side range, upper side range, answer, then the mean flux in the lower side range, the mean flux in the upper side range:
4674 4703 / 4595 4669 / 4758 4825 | 0.48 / 6.03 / 6.17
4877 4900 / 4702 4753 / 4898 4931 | -0.30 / 6.02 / 5.86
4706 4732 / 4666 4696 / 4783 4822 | -0.09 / 5.98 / 6.23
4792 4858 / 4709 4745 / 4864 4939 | -2.45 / 6.08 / 5.84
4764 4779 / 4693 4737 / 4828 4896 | -0.75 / 5.98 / 5.8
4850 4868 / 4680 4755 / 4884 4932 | 1.49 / 6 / 5.86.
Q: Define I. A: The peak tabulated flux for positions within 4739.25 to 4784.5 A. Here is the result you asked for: 6.521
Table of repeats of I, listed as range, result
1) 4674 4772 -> 6.493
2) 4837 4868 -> 6.434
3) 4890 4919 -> 6.52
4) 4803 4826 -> 6.482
